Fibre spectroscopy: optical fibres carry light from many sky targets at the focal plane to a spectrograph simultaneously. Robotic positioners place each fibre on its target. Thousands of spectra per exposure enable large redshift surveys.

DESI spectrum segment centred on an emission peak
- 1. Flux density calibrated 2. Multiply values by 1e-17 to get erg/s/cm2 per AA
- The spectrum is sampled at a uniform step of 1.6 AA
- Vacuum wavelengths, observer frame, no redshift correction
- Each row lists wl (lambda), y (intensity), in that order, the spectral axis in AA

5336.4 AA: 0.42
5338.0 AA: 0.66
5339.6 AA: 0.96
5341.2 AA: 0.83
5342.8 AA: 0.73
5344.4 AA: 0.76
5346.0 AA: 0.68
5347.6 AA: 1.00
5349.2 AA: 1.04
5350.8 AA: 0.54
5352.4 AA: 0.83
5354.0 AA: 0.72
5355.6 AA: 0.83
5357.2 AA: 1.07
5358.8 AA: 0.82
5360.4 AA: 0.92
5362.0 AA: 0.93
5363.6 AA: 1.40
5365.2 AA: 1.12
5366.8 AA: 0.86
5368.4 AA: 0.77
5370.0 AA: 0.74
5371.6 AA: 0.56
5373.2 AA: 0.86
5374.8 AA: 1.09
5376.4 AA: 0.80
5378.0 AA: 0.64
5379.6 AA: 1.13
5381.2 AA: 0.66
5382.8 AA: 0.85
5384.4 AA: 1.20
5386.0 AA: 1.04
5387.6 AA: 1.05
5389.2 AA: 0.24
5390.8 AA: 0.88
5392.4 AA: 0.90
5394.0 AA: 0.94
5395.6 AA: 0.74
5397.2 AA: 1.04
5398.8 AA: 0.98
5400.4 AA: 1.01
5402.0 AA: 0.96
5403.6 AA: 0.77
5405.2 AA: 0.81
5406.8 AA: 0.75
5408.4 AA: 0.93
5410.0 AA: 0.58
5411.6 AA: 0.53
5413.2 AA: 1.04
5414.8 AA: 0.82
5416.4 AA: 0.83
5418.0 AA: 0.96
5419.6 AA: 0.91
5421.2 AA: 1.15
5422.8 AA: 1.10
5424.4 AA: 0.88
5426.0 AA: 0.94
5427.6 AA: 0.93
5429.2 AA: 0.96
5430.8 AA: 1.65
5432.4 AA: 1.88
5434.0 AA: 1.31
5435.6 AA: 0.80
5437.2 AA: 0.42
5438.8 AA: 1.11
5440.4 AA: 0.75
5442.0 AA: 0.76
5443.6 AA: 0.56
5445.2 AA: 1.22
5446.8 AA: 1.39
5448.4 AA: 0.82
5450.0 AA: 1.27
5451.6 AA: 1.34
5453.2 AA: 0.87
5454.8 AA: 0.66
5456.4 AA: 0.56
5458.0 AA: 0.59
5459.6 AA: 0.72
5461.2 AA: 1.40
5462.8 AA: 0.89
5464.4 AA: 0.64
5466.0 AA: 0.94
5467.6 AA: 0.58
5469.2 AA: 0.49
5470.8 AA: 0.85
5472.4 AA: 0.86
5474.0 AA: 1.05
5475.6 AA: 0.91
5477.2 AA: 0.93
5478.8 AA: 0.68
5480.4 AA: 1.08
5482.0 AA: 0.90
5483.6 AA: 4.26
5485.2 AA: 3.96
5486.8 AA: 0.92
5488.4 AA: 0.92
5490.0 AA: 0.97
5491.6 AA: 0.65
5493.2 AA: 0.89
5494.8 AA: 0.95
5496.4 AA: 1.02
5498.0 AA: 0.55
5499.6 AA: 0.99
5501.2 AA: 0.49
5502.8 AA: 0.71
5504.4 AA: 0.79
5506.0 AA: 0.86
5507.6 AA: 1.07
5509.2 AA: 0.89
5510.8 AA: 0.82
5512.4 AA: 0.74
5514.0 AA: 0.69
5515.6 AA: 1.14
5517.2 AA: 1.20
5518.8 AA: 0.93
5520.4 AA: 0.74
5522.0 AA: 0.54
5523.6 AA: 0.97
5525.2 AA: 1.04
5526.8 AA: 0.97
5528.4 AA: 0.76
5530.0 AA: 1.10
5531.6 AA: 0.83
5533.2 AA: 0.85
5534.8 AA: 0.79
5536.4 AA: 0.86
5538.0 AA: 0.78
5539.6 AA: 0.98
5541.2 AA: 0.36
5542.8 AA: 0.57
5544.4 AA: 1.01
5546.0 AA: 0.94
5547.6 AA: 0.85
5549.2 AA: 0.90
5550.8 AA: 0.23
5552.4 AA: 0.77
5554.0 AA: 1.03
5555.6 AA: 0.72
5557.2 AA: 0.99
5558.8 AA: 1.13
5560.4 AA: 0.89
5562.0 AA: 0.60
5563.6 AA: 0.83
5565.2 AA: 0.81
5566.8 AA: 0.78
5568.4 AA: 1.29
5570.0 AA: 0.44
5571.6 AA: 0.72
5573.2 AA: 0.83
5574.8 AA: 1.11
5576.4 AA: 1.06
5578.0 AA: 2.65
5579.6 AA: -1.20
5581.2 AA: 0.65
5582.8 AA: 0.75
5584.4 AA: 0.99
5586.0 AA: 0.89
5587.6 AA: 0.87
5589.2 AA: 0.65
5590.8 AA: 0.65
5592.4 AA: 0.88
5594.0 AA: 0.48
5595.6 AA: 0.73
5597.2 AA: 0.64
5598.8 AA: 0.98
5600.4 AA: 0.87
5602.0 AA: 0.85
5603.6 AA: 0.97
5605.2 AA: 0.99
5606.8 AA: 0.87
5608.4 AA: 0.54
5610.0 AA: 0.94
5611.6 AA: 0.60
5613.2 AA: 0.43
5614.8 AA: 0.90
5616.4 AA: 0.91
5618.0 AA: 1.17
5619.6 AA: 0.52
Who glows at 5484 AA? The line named [O III]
